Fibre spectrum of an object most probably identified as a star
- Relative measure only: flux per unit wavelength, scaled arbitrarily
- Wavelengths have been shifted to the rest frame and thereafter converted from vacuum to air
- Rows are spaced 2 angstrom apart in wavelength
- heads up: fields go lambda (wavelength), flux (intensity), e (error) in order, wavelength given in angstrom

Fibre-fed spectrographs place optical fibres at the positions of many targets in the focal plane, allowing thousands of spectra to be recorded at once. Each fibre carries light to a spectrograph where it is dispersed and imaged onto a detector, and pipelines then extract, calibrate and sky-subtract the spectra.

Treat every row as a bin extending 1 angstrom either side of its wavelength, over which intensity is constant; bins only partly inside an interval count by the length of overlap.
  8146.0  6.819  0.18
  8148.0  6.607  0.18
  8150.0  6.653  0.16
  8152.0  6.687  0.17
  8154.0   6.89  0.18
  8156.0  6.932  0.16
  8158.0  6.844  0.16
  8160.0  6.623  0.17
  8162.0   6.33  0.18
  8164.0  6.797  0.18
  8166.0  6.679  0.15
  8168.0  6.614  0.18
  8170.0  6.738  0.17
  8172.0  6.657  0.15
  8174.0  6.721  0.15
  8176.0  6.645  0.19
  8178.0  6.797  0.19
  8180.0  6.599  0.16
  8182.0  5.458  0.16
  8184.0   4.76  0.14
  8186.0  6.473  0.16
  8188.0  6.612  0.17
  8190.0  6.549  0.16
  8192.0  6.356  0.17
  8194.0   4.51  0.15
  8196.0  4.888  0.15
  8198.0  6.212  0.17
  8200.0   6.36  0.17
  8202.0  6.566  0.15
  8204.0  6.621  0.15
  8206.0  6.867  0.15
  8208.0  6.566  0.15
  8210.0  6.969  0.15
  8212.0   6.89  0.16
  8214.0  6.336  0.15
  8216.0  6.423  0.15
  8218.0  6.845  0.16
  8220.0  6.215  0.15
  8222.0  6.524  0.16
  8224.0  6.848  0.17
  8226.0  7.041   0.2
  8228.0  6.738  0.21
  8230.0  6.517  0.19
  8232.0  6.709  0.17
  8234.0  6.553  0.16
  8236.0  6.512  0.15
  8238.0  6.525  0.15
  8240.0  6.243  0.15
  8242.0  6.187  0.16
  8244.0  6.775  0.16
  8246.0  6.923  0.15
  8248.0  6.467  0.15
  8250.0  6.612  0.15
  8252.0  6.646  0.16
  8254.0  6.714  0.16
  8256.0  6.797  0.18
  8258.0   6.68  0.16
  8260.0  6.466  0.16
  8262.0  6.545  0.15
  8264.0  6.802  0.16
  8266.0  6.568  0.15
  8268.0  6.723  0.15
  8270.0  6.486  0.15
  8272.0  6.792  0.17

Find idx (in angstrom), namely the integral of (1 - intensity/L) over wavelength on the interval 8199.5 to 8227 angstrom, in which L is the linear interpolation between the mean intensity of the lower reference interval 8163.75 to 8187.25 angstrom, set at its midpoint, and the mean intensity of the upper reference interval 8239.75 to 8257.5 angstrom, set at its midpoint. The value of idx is -0.6 angstrom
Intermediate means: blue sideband 6.4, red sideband 6.61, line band 6.65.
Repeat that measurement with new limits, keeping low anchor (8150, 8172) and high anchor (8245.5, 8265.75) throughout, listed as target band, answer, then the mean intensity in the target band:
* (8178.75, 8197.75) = 2.5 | 5.83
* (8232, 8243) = 0.4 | 6.43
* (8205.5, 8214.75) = -0.1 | 6.73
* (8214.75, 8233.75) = 0.1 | 6.64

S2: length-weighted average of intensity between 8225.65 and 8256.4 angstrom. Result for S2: 6.61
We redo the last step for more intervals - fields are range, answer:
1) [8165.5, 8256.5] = 6.46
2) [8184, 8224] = 6.33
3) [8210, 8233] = 6.66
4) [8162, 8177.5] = 6.67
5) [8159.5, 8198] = 6.25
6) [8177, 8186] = 5.97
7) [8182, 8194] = 5.96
